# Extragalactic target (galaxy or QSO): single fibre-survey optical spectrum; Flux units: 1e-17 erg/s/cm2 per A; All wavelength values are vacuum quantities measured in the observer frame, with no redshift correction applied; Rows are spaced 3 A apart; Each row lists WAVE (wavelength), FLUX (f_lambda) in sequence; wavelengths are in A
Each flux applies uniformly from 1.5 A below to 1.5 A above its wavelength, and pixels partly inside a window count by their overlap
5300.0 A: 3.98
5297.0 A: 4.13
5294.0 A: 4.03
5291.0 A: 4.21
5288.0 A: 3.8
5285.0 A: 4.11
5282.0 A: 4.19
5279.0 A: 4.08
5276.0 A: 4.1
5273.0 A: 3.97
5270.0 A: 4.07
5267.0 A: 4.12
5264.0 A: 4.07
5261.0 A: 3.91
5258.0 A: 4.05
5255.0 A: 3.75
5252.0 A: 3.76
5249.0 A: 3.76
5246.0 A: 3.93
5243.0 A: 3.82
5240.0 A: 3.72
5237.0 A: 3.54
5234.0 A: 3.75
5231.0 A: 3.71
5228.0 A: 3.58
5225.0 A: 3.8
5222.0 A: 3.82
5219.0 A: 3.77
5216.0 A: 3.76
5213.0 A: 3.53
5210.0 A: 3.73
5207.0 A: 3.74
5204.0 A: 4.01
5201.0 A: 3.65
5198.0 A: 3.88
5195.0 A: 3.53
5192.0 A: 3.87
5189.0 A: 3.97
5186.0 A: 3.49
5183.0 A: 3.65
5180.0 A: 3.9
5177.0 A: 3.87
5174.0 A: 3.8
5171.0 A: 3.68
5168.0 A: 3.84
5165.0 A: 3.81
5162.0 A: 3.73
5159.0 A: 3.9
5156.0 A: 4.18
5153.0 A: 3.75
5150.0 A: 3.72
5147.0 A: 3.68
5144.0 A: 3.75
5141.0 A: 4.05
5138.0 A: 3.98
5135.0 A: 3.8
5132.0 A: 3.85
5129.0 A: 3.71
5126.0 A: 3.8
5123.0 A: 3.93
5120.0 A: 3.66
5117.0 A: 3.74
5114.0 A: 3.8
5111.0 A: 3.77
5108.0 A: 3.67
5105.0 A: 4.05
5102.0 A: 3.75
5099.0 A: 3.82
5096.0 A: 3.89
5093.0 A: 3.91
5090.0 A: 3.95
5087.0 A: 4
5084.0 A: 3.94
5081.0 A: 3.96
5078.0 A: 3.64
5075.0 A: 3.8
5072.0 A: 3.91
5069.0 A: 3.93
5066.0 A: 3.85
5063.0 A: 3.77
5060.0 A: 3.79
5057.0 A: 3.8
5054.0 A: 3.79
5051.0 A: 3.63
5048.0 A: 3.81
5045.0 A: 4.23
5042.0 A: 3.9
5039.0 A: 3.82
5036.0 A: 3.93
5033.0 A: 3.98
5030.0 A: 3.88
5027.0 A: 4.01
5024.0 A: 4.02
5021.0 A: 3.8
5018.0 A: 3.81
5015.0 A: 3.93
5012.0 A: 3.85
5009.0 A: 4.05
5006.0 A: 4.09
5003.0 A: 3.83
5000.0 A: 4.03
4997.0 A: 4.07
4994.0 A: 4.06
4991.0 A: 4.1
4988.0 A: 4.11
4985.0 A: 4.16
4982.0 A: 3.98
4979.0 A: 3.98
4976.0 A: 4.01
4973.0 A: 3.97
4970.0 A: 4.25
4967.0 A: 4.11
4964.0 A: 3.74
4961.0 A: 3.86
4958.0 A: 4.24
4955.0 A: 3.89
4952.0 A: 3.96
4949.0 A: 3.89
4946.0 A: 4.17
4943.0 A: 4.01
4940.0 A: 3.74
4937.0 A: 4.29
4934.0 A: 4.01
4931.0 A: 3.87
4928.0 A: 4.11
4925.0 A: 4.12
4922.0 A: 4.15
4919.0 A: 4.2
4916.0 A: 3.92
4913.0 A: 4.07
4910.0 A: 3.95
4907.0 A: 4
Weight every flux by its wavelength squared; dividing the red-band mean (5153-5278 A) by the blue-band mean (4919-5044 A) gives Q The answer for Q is 1.05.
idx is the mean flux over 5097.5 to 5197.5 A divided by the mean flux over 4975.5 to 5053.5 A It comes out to 0.96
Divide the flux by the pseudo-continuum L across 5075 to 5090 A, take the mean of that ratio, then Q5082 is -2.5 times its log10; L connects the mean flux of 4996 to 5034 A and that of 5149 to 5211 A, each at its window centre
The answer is 0.00 mag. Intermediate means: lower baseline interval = 3.95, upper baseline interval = 3.8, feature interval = 3.88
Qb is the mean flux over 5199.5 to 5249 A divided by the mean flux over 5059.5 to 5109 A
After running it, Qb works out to 0.97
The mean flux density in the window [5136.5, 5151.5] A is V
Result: 3.84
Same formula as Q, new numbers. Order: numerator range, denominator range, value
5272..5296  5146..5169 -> 1.11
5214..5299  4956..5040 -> 1.08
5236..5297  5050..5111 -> 1.11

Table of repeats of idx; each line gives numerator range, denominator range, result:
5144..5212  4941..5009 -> 0.94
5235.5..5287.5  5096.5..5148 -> 1.03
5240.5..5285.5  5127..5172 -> 1.04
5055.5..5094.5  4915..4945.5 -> 0.95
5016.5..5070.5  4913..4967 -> 0.97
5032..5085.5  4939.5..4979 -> 0.97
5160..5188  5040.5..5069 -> 0.98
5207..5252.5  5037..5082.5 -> 0.97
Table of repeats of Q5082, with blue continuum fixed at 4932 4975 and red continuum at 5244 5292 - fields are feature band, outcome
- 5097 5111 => 0.050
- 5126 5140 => 0.044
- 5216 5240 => 0.078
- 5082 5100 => 0.021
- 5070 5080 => 0.056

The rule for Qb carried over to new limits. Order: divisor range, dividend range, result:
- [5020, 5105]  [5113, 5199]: 0.98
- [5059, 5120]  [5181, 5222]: 0.97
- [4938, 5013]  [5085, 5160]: 0.96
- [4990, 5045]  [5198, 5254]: 0.95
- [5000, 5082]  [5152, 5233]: 0.97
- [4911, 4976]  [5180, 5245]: 0.93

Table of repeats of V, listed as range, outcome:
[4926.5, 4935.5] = 4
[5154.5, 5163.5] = 3.94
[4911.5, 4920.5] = 4.06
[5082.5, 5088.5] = 3.97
